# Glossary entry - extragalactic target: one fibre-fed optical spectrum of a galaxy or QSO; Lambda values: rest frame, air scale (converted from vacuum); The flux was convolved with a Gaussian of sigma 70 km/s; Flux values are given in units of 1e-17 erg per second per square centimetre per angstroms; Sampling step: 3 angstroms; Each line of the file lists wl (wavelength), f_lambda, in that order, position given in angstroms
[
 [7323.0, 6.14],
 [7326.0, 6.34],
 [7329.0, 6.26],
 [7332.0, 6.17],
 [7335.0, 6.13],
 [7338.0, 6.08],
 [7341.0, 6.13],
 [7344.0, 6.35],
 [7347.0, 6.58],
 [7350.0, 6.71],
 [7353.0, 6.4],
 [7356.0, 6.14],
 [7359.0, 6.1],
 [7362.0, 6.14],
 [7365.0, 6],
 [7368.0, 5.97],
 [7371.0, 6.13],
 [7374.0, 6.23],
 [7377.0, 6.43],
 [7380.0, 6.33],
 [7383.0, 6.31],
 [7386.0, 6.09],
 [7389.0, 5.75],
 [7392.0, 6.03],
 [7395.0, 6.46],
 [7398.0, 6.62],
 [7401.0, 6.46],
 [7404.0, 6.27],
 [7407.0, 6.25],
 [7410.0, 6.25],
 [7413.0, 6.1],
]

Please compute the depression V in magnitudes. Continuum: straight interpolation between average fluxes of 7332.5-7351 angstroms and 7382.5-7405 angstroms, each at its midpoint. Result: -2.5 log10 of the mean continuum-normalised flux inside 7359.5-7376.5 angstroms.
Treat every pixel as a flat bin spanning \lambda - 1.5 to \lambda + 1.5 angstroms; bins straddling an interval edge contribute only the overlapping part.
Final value 0.03 mag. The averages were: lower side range 6.31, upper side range 6.25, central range 6.11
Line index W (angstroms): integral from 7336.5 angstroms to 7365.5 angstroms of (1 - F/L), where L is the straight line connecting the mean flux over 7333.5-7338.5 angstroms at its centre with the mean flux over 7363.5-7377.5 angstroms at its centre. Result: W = -0.7 angstroms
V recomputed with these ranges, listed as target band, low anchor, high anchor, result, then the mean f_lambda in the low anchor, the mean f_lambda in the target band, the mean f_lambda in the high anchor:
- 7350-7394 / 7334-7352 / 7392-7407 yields 0.03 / 6.34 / 6.17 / 6.39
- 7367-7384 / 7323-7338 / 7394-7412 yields 0.01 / 6.2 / 6.24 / 6.38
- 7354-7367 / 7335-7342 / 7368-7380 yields 0.01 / 6.11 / 6.1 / 6.23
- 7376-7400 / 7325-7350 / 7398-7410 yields 0.01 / 6.28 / 6.25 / 6.35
